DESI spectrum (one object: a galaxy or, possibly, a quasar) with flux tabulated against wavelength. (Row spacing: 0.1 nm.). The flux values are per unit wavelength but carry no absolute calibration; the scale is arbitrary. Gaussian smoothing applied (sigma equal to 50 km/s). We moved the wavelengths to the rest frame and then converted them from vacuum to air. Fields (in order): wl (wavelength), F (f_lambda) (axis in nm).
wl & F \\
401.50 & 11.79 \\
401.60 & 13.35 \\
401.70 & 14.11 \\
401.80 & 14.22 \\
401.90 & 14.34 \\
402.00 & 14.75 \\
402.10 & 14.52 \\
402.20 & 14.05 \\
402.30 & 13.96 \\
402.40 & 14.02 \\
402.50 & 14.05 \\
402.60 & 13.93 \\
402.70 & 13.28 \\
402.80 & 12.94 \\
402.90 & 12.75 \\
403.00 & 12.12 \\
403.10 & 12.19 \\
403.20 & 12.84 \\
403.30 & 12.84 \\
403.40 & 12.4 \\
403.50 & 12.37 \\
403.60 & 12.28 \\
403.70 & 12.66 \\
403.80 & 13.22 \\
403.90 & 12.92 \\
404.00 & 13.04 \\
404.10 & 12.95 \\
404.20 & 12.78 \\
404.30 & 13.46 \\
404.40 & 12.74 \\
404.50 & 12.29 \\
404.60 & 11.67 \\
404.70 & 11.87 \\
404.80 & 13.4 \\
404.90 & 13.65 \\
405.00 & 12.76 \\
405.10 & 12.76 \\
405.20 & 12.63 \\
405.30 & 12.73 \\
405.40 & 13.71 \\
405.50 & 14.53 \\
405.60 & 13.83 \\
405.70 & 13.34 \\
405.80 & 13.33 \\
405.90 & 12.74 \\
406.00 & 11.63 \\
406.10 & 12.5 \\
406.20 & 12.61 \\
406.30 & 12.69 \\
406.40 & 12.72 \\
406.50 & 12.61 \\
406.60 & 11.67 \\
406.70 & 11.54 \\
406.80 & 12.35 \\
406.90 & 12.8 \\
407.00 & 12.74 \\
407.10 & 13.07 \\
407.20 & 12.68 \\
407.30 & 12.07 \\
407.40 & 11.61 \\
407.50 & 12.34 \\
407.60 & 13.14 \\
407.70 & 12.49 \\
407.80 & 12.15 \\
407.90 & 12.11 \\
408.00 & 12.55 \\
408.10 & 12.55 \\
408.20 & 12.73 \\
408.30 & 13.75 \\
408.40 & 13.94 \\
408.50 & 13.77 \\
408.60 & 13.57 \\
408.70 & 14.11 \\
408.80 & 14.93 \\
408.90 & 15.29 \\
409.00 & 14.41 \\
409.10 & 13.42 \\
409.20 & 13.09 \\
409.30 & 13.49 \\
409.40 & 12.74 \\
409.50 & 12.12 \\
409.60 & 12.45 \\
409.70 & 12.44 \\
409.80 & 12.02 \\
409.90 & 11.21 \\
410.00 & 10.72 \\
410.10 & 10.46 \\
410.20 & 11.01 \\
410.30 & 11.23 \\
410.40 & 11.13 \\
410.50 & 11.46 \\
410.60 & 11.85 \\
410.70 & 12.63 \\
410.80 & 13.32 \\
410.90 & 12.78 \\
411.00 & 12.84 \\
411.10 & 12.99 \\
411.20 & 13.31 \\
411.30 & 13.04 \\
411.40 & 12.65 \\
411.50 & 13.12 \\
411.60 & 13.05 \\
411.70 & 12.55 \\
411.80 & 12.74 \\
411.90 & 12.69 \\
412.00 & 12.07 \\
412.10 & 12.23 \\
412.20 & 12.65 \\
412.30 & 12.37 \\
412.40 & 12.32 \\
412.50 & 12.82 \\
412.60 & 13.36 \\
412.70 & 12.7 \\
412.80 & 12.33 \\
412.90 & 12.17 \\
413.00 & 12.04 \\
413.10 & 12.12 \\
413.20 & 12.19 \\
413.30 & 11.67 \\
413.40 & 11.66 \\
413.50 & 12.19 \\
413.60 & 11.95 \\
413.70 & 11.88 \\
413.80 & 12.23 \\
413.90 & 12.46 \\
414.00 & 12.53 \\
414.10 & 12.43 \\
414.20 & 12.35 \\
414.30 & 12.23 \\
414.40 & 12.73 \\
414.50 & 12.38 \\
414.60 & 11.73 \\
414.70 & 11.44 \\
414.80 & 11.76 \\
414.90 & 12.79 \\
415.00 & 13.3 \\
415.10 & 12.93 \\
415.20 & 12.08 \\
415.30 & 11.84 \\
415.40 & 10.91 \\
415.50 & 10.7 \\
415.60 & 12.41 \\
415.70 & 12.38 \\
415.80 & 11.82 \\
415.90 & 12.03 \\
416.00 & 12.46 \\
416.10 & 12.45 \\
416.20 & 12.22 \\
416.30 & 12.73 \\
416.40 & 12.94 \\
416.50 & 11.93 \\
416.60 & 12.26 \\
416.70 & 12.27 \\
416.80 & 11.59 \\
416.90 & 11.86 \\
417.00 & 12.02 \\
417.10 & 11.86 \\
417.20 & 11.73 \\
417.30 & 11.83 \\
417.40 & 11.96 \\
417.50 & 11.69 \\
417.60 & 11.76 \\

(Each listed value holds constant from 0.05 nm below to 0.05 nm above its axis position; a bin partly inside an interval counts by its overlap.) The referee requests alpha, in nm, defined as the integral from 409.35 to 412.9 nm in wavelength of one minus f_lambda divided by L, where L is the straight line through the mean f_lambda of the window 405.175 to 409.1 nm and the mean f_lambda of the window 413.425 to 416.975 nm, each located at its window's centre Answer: 0.07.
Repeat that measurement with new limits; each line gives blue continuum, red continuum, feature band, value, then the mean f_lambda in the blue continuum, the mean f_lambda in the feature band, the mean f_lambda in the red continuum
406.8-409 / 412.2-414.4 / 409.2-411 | 0.11 nm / 13.1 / 12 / 12.3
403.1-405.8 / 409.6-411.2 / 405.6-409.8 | -0.18 nm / 12.9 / 12.9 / 11.9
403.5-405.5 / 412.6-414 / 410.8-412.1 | -0.05 nm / 12.8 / 12.8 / 12.2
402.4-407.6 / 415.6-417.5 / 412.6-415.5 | 0.02 nm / 12.8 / 12.2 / 12.1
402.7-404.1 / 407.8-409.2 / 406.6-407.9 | 0.09 nm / 12.7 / 12.4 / 13.6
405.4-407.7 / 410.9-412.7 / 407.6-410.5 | 0.00 nm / 12.7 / 12.7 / 12.8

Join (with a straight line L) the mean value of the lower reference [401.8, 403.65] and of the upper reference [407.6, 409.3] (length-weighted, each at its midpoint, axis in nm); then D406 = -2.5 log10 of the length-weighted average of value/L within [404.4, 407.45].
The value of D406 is 0.06 mag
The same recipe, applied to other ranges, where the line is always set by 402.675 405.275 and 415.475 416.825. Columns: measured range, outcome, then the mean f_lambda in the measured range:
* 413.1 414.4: 0.011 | 12.2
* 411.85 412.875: -0.016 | 12.5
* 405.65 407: 0.009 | 12.5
